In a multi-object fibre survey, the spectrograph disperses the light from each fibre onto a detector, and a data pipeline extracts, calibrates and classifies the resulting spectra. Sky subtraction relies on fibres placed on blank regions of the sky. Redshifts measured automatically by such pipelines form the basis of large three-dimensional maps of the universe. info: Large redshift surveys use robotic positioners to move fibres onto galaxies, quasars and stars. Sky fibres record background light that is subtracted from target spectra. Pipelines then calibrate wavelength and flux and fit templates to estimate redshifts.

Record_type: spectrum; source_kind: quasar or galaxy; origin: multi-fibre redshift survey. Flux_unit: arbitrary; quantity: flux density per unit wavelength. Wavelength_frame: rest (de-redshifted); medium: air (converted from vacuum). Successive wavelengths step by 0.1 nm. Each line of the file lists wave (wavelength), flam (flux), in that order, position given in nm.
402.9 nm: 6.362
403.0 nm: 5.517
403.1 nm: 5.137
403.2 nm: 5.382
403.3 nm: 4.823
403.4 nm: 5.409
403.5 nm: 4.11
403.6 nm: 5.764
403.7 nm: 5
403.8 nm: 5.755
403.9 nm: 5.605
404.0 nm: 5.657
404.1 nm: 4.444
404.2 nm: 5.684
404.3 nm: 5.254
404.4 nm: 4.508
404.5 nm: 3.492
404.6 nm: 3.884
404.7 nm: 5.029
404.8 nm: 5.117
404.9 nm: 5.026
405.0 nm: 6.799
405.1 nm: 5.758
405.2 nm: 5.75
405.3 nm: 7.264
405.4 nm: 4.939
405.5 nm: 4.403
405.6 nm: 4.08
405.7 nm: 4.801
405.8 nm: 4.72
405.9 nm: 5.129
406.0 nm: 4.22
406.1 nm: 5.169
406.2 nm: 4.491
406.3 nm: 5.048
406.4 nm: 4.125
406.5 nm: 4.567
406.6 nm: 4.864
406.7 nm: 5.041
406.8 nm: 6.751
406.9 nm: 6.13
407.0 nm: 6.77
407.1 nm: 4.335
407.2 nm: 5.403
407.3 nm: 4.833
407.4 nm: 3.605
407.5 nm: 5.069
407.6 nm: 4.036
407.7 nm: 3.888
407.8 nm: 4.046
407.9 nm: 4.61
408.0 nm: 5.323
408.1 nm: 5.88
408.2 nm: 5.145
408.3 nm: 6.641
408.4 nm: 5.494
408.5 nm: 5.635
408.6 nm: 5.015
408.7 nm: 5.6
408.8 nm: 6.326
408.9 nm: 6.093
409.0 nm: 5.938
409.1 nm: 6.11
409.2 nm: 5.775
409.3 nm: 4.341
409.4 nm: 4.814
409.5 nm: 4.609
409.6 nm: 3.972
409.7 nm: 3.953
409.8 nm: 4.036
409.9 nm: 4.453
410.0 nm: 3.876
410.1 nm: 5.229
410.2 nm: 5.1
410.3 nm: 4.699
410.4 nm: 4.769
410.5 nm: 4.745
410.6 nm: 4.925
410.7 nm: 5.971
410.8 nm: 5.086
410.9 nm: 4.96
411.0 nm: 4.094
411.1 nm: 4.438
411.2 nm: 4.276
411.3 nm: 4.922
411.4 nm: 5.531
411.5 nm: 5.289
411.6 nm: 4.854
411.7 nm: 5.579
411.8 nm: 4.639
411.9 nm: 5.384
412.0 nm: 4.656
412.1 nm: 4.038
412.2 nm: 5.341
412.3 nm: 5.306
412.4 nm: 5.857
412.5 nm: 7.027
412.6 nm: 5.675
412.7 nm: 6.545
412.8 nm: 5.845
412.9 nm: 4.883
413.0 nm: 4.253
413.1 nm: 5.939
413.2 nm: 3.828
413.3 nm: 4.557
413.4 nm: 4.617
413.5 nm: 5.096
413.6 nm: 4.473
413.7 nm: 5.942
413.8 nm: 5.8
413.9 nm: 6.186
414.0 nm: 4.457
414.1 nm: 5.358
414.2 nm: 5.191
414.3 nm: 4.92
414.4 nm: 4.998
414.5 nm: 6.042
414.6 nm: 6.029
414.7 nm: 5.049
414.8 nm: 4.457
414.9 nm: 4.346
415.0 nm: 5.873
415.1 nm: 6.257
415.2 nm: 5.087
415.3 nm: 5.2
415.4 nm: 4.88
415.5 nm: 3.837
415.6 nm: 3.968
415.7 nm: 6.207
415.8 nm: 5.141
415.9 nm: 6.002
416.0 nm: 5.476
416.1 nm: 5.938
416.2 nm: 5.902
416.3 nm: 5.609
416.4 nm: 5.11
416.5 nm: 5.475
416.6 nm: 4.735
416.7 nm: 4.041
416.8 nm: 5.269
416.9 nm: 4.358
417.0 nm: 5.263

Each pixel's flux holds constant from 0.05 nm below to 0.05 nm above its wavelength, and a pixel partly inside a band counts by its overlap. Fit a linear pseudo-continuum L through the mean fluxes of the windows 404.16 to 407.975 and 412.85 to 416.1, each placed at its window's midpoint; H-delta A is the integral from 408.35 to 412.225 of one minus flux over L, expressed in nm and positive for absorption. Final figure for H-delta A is 0.053 nm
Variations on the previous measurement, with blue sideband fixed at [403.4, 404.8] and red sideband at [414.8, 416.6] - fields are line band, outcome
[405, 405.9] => -0.05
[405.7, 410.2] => 0.04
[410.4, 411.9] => 0.06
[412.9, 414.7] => 0.03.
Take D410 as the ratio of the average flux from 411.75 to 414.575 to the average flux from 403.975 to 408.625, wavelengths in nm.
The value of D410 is 1.04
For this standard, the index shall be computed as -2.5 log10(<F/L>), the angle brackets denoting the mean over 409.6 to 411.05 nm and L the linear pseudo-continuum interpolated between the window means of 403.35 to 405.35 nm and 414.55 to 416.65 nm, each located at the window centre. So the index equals 0.13 mag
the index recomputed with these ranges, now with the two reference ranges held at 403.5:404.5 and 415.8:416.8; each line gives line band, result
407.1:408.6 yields 0.06 mag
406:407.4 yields 0.02 mag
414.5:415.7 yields 0.05 mag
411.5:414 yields 0.01 mag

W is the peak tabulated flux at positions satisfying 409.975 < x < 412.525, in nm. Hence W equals 7.027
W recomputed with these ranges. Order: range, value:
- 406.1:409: 6.77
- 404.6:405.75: 7.264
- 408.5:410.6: 6.326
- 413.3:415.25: 6.257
